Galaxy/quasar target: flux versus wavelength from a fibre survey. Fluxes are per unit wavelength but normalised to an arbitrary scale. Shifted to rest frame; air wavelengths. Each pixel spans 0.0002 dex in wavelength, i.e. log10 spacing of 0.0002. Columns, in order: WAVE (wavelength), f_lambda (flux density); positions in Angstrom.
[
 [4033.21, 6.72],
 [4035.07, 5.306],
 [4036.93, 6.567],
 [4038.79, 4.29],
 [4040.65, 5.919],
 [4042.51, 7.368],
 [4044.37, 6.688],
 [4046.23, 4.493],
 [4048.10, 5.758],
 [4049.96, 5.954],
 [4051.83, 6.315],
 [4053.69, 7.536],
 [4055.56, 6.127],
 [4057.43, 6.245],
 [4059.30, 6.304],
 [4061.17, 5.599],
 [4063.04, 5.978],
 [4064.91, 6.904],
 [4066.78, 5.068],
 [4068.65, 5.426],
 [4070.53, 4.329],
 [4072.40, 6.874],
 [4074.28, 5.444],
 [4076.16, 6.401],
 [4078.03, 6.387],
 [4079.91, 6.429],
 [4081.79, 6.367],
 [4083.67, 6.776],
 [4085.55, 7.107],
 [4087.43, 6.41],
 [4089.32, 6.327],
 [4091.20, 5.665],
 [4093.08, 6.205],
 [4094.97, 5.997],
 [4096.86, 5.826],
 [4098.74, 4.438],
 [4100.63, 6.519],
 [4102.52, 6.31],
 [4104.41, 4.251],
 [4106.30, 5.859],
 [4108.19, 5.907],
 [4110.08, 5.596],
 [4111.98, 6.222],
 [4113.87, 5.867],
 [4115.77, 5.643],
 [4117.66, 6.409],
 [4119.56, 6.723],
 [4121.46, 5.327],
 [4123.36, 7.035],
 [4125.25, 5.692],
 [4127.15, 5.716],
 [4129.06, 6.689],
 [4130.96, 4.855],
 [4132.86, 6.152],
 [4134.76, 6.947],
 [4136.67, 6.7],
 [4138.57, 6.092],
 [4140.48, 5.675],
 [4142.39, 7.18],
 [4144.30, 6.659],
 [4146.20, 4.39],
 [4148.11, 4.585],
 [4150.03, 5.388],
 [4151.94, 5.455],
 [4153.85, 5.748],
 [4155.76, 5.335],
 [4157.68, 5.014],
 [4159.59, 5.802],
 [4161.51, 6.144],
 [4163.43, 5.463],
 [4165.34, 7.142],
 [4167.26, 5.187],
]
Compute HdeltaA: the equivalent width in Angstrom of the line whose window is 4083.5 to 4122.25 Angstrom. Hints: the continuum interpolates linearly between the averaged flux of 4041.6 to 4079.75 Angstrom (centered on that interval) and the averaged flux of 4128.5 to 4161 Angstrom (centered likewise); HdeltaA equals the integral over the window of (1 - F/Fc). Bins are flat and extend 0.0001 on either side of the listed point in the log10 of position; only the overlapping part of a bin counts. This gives -0.2 Angstrom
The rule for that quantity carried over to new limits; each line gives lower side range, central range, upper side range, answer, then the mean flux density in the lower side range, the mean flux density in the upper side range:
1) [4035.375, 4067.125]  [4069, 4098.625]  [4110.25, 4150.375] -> -0.3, 6.07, 6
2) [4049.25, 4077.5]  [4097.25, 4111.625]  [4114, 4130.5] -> 1.2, 6.04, 6.1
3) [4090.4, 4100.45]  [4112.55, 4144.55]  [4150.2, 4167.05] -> -2.7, 5.69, 5.72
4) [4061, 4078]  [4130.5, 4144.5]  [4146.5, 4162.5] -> -2.1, 5.82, 5.39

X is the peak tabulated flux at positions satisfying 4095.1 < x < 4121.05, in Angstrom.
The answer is 6.723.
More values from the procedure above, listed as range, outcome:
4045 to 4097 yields 7.536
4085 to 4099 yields 7.107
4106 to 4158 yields 7.18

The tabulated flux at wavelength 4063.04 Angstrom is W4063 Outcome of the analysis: 5.978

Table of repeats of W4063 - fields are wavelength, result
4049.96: 5.954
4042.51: 7.368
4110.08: 5.596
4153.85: 5.748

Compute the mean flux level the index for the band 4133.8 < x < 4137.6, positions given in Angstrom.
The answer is 6.82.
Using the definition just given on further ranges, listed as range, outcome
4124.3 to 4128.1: 5.72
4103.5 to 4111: 5.41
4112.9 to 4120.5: 6.16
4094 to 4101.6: 5.7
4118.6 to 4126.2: 6.2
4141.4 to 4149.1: 5.7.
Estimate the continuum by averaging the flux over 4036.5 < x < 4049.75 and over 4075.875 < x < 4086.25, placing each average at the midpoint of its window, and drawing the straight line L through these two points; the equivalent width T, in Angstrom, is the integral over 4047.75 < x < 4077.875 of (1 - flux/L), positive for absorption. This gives 0.9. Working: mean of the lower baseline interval 5.85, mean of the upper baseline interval 6.58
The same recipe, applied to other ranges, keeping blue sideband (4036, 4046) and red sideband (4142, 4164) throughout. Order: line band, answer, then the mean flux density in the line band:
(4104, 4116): 0.1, 5.68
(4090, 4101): 0.1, 5.75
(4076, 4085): -1.0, 6.51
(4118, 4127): -0.7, 6.17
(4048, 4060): -0.7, 6.36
